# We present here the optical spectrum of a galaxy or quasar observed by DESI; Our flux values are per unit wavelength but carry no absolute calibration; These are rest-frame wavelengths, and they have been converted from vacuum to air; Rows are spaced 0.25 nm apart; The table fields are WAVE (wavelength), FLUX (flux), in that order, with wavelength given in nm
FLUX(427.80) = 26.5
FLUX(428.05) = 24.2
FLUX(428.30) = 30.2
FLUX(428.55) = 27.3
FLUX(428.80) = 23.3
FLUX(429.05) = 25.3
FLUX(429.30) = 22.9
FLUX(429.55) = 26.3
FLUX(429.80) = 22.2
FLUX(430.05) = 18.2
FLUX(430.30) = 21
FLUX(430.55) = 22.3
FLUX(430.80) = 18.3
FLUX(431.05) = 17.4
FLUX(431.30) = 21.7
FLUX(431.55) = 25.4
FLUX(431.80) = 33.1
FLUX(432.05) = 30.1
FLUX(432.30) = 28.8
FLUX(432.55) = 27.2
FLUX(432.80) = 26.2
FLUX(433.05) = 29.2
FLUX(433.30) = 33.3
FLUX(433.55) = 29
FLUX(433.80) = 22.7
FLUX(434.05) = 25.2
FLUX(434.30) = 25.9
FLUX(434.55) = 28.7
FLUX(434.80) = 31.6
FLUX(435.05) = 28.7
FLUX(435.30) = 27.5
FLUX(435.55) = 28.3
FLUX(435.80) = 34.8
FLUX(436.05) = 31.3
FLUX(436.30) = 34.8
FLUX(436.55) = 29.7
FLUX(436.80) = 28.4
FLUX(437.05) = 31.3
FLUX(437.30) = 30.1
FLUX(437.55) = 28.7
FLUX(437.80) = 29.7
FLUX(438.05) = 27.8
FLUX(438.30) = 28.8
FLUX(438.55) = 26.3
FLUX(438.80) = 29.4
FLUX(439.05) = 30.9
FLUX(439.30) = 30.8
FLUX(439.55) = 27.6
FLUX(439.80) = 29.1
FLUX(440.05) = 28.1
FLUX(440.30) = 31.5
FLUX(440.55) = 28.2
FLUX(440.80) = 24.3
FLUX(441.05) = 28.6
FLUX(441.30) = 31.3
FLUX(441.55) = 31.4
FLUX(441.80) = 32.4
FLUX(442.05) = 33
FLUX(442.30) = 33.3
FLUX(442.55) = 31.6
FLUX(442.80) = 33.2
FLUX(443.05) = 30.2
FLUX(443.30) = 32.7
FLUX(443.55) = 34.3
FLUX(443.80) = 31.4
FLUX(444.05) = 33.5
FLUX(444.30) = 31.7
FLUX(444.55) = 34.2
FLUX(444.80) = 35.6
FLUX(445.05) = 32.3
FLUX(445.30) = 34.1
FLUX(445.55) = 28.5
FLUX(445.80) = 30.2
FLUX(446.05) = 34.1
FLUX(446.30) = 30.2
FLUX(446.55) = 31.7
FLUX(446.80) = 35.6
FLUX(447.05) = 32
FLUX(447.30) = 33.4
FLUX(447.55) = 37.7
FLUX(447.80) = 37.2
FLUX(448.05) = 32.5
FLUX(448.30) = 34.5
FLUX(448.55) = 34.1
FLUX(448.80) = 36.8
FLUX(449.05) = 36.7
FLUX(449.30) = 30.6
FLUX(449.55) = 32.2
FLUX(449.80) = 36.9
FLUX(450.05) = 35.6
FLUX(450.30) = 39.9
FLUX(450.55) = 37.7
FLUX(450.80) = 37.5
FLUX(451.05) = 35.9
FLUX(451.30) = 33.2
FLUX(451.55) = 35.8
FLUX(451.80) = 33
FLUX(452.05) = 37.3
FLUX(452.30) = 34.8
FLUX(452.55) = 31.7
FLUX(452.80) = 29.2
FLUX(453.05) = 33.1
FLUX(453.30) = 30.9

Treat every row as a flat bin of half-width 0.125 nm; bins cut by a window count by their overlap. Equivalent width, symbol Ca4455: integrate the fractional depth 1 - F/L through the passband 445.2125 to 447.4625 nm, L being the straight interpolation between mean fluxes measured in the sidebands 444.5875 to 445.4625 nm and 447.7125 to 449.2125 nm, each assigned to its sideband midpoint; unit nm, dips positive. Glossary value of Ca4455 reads 0.13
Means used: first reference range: 33.8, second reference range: 35.1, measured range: 32.3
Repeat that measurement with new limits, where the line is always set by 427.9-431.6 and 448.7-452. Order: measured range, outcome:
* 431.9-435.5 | -0.39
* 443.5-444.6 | -0.04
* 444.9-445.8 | 0.03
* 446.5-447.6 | -0.01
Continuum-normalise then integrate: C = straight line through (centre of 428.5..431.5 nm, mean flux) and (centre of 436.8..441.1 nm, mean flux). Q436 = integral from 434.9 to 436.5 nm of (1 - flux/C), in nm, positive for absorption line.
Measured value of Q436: -0.266 nm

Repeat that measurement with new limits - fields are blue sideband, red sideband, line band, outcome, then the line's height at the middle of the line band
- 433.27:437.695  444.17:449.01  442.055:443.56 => -0.02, 32.1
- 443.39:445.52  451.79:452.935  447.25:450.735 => -0.24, 33.2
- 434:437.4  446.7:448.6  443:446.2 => 0.08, 33.4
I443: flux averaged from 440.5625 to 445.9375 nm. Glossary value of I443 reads 31.7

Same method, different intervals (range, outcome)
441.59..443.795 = 32.5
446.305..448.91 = 34.3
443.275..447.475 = 32.7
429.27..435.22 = 25.7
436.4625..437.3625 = 29.9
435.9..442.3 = 29.8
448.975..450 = 34.1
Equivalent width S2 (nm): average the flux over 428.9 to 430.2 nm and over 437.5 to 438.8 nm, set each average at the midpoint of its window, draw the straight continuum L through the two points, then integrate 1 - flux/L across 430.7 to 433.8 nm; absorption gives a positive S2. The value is -0.23 nm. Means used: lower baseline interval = 22.9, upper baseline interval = 28.3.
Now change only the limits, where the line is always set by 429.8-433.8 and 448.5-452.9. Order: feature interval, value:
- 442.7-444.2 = -0.062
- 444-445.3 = -0.068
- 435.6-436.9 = -0.196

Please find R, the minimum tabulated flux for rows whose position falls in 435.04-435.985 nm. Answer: 27.5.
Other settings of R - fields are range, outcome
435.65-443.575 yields 24.3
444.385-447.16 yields 28.5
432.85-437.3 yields 22.7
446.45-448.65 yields 31.7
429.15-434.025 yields 17.4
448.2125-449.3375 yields 30.6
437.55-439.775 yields 26.3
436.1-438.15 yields 27.8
